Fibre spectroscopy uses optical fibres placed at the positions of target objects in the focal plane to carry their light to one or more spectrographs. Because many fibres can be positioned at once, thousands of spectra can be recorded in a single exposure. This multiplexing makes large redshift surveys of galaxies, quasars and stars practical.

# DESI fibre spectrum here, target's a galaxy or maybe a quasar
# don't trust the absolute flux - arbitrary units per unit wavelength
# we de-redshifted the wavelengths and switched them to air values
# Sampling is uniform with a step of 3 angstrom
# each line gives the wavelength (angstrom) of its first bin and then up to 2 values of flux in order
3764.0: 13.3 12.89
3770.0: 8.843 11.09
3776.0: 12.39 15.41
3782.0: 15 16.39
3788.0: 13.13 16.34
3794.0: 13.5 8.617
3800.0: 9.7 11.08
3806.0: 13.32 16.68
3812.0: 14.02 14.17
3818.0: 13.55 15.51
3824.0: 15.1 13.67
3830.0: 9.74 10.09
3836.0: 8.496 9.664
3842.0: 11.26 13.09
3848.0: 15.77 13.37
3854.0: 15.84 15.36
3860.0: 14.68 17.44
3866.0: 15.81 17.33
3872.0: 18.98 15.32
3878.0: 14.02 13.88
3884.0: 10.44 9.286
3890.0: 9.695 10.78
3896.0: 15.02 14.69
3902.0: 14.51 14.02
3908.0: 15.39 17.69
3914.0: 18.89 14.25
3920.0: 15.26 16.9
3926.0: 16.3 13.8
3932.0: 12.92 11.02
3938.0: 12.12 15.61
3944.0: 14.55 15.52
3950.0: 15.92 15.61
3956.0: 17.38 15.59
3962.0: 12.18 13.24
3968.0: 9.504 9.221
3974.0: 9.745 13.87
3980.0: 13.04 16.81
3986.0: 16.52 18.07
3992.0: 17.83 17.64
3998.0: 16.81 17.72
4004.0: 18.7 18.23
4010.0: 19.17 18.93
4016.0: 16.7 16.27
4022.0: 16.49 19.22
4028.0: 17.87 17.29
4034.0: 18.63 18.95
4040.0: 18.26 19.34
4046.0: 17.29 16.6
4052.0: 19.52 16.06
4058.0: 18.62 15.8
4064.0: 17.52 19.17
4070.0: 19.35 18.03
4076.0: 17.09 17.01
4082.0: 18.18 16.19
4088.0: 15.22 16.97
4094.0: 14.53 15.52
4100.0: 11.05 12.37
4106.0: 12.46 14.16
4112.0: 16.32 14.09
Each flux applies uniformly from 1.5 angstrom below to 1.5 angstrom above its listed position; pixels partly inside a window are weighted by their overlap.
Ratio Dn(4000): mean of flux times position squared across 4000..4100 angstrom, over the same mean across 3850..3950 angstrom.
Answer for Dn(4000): 1.29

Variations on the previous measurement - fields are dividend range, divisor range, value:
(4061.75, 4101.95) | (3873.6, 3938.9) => 1.29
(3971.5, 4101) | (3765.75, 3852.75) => 1.49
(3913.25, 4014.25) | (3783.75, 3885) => 1.19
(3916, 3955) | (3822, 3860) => 1.21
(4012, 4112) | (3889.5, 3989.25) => 1.25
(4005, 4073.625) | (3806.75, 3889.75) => 1.44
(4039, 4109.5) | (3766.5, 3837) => 1.47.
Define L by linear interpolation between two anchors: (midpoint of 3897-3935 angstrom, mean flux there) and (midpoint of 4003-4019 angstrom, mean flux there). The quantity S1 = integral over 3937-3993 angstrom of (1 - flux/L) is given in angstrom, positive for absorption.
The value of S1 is 8.0 angstrom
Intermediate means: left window 15.2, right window 18.1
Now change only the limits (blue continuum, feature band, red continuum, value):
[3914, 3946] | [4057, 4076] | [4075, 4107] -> -3.70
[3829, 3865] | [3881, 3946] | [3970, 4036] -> 2.65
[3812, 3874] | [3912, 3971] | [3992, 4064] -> 5.67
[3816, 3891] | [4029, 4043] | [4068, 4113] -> -2.96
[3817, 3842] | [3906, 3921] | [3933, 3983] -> -3.85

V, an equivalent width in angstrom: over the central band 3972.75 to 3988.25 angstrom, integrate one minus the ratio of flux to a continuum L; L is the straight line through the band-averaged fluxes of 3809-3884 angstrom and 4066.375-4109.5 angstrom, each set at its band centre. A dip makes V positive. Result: 0.8 angstrom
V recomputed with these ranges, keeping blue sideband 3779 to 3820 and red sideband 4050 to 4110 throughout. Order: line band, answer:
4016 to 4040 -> -3.1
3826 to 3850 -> 4.3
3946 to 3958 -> -0.8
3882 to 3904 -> 3.6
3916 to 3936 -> 0.5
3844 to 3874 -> -3.5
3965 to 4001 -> 1.9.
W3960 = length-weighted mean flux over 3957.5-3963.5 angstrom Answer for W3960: 13.9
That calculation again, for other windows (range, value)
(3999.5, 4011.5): 18.5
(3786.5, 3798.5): 12.9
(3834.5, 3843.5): 9.81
